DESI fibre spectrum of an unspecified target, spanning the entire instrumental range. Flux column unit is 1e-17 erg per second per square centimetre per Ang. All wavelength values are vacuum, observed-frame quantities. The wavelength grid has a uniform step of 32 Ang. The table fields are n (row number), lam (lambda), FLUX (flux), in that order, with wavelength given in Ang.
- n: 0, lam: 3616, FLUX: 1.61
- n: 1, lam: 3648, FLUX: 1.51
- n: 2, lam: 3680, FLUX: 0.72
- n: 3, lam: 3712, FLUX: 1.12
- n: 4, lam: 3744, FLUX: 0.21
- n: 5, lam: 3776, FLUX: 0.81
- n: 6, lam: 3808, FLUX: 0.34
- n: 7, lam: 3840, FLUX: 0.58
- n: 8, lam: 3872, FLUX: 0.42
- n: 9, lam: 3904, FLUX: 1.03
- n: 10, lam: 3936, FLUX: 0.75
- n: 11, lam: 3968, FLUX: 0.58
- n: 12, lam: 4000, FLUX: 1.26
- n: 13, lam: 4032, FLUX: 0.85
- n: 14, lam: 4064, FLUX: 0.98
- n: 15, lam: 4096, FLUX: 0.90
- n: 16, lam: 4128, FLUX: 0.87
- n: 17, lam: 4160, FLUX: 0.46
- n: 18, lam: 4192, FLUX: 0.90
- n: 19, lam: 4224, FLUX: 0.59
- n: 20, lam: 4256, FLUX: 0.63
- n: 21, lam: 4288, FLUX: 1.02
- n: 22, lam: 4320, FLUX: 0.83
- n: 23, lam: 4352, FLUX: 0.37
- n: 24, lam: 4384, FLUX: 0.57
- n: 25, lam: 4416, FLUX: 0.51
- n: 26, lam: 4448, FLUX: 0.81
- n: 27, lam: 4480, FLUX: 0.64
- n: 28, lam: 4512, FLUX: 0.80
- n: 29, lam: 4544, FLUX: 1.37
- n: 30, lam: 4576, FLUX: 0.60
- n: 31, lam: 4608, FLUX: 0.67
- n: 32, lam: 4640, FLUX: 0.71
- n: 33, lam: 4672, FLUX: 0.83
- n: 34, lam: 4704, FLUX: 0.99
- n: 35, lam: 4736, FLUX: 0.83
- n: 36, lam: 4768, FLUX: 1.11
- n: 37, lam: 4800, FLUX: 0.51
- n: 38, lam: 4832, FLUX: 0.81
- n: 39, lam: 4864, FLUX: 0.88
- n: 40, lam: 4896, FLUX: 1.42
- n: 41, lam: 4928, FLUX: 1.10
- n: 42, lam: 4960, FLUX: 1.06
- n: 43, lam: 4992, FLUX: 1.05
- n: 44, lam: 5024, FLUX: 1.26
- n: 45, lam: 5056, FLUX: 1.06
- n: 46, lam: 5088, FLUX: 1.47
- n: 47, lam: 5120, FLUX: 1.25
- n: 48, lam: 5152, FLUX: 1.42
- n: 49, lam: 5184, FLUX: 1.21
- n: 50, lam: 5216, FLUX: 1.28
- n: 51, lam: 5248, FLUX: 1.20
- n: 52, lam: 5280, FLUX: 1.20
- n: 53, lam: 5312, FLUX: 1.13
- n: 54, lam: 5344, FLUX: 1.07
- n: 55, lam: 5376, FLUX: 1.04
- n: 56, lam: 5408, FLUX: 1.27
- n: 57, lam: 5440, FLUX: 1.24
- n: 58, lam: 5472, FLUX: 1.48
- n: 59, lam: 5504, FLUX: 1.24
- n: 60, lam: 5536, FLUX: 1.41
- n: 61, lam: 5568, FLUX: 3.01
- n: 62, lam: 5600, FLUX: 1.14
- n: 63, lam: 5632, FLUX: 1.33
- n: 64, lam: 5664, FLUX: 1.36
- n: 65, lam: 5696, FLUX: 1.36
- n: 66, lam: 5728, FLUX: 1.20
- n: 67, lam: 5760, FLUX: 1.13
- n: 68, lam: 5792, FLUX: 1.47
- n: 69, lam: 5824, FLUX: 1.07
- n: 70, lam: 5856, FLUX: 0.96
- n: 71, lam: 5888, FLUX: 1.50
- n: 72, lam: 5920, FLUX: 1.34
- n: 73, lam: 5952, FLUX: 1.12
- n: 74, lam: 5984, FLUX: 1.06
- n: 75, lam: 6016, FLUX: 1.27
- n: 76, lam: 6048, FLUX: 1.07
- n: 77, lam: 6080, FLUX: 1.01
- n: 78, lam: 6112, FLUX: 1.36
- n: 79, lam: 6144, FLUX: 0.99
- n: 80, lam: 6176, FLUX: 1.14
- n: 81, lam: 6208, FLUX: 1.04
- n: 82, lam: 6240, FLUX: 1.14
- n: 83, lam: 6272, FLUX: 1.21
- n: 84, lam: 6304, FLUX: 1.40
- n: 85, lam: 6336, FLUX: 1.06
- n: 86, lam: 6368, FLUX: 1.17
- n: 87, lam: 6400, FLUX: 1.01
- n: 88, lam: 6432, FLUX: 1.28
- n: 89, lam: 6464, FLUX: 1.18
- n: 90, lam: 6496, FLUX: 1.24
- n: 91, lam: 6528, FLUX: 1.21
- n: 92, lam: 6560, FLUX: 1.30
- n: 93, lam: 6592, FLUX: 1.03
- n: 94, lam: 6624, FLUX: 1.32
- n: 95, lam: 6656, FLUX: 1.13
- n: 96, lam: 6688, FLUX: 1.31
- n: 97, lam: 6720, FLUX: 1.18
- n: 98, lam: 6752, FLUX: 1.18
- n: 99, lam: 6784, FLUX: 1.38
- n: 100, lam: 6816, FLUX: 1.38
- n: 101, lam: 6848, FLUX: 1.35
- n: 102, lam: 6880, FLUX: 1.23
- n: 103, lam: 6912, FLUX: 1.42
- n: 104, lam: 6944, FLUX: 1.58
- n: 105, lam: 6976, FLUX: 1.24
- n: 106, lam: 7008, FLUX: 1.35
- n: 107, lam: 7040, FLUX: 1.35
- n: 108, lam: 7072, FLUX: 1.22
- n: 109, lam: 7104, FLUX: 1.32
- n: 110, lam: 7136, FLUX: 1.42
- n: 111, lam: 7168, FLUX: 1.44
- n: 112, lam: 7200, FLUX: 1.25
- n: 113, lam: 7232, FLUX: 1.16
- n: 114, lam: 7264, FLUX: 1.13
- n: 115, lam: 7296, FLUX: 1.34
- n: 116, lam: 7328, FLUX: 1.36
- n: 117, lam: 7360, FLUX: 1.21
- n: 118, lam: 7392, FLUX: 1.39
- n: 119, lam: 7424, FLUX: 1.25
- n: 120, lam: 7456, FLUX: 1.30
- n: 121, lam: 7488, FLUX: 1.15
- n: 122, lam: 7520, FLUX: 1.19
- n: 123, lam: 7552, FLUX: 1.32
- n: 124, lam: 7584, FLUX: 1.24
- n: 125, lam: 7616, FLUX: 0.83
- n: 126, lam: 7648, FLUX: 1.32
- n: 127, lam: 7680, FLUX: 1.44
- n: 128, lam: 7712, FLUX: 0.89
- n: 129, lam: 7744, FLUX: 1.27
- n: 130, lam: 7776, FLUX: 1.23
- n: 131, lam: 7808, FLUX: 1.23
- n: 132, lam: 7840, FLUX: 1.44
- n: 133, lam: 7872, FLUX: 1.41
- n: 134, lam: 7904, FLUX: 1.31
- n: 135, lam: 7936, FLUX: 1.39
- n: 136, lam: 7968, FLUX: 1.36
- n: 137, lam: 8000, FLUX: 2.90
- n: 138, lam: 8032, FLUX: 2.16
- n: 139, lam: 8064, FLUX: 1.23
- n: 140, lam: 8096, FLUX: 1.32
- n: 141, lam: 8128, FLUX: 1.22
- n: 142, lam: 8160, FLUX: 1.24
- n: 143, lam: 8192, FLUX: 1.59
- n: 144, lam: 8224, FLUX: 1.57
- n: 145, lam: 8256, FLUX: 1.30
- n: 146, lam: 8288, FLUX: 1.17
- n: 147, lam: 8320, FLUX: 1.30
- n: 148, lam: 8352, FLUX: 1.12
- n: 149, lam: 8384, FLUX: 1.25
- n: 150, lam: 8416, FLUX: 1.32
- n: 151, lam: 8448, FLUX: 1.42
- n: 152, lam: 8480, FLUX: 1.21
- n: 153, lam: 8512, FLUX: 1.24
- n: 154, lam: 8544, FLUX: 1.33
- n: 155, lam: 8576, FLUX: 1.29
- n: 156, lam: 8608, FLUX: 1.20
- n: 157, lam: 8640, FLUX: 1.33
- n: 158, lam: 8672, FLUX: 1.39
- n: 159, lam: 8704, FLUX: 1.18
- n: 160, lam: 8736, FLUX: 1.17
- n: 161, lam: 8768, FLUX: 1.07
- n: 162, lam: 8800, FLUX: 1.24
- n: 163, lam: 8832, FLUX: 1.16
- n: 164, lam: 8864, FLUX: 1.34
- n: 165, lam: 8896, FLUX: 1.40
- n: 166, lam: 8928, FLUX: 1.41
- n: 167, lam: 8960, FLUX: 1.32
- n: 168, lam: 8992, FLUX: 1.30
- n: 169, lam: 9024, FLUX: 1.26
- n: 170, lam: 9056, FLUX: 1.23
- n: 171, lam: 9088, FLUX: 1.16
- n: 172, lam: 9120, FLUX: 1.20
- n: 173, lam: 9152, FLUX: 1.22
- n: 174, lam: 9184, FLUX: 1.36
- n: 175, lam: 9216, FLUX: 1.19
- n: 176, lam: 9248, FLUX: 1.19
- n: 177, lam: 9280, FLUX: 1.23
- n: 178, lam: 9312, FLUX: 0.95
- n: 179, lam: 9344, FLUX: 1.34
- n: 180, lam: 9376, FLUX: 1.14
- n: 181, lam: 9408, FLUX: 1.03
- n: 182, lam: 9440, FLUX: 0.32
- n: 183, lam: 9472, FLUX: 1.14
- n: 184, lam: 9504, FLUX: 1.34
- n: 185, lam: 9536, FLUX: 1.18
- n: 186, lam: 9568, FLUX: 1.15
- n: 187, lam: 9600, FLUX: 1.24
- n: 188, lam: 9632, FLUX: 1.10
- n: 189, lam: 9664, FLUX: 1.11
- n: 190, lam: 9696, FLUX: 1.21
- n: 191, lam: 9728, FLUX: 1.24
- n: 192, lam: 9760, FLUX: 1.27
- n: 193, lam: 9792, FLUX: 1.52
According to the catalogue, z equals 0.22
